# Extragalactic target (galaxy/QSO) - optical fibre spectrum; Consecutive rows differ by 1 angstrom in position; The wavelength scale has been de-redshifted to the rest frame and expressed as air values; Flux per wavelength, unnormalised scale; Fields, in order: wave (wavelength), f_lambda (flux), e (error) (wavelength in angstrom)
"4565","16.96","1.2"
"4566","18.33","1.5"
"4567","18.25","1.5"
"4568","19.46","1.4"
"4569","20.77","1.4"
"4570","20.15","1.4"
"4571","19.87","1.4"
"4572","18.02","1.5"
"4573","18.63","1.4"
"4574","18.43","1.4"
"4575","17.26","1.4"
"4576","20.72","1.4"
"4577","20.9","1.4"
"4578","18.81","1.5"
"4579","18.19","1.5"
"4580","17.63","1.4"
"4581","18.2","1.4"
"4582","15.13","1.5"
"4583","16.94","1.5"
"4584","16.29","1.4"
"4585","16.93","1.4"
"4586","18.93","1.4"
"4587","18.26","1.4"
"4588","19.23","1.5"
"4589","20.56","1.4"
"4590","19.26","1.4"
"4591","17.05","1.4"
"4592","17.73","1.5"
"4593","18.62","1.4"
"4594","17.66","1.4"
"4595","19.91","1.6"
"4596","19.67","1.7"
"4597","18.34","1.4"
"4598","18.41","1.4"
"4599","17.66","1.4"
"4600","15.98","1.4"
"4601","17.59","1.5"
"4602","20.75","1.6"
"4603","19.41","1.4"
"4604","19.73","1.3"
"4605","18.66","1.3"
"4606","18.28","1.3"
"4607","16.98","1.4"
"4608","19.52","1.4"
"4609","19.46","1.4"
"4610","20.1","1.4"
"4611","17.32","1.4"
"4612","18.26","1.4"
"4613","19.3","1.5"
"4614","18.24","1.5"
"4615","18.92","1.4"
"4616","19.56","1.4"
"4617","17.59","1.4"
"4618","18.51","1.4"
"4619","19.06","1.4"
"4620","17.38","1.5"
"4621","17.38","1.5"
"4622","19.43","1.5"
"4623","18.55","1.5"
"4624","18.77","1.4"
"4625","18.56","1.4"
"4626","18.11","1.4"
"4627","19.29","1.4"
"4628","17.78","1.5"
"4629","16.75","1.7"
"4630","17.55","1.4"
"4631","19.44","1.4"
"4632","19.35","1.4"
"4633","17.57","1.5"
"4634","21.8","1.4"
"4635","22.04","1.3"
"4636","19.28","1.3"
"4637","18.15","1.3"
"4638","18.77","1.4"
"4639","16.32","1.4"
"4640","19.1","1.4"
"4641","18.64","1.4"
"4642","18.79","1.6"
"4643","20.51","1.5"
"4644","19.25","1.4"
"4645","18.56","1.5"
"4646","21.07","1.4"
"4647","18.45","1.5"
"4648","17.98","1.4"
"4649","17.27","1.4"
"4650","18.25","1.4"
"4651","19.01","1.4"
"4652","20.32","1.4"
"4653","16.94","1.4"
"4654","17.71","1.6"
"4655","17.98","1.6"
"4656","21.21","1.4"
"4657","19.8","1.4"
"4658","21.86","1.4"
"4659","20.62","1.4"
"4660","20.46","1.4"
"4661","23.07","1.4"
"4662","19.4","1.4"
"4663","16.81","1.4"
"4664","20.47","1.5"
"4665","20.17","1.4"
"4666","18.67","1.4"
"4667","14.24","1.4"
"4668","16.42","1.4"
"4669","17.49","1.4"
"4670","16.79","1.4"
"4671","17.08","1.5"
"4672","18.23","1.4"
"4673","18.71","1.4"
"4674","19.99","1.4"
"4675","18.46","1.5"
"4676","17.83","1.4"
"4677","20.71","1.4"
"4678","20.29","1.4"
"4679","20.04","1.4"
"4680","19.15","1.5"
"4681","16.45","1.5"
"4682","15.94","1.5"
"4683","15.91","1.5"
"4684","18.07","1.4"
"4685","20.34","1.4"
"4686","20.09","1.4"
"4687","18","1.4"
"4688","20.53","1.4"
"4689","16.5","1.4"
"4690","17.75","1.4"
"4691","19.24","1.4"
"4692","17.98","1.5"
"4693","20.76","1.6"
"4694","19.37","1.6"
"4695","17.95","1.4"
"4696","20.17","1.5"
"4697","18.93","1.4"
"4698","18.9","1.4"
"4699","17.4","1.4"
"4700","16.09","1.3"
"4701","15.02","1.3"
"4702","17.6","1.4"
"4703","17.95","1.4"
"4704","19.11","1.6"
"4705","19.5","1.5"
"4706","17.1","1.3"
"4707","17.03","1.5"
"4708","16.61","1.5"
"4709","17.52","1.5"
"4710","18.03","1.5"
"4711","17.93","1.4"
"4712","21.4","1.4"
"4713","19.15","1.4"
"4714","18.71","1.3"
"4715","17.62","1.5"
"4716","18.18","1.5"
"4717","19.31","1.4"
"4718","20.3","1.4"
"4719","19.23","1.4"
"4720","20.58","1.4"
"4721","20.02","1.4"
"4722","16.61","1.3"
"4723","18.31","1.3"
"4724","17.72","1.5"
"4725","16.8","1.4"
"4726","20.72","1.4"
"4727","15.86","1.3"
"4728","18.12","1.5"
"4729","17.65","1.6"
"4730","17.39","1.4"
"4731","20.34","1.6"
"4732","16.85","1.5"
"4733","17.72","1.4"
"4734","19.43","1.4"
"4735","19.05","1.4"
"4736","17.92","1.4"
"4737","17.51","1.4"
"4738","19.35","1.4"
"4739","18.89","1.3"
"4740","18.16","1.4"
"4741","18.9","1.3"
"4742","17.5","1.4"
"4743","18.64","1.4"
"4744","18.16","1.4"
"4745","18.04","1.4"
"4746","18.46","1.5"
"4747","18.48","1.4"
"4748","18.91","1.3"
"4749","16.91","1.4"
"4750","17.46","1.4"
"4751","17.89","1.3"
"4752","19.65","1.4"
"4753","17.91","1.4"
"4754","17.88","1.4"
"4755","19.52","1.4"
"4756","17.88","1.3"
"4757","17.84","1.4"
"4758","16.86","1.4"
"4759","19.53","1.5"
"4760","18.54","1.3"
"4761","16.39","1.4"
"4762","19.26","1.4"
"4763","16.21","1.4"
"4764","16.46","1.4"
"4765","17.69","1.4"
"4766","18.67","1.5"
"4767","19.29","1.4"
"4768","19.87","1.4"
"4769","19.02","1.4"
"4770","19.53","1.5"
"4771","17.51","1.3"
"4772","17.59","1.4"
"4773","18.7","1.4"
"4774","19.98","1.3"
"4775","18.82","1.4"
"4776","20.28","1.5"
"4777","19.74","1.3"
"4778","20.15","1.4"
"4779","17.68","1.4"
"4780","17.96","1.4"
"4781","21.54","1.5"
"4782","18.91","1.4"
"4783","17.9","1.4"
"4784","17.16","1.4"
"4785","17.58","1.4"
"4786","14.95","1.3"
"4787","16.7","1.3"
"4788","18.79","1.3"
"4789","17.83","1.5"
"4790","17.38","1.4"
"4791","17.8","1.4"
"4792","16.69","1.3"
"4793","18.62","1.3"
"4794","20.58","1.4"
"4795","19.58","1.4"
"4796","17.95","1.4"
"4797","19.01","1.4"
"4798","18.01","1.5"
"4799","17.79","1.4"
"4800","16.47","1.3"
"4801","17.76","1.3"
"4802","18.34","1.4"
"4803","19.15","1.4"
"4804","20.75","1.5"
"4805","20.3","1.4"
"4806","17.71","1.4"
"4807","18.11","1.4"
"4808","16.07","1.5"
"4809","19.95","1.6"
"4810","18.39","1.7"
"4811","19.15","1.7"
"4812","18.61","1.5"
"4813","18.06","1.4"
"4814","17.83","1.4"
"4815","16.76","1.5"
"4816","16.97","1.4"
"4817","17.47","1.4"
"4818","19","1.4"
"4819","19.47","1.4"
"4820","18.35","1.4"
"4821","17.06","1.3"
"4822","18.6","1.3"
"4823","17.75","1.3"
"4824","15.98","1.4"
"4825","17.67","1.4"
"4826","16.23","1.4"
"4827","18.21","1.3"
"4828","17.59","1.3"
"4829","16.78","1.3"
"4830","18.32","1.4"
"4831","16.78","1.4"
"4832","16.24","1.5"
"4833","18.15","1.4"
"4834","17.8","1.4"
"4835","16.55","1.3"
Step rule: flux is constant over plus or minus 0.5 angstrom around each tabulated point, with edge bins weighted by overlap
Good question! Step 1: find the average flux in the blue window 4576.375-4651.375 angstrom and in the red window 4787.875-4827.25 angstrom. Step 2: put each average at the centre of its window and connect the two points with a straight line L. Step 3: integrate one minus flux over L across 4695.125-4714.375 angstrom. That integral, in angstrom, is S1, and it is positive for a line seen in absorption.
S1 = 0.28 angstrom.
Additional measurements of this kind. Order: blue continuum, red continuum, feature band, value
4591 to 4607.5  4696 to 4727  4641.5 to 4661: -1.06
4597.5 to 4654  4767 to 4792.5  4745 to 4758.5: 0.25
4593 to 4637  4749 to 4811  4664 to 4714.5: 0.67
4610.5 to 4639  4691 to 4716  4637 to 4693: -0.89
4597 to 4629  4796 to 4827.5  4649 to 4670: -0.62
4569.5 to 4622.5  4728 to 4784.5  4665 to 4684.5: 0.51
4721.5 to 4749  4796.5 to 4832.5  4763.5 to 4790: -0.57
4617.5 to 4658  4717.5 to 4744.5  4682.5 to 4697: -0.13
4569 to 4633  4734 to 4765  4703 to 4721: -0.44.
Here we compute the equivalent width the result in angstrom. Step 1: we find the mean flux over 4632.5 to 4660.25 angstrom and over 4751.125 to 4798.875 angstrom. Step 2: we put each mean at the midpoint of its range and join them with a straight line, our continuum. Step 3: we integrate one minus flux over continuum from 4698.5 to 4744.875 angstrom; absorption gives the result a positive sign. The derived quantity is 1.2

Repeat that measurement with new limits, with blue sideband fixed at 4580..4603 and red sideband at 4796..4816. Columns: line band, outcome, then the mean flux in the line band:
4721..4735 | 0.12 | 18.1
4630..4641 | -0.54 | 19.1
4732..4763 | 0.03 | 18.2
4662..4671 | 0.25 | 17.7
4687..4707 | -0.05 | 18.3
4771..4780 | -0.34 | 19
